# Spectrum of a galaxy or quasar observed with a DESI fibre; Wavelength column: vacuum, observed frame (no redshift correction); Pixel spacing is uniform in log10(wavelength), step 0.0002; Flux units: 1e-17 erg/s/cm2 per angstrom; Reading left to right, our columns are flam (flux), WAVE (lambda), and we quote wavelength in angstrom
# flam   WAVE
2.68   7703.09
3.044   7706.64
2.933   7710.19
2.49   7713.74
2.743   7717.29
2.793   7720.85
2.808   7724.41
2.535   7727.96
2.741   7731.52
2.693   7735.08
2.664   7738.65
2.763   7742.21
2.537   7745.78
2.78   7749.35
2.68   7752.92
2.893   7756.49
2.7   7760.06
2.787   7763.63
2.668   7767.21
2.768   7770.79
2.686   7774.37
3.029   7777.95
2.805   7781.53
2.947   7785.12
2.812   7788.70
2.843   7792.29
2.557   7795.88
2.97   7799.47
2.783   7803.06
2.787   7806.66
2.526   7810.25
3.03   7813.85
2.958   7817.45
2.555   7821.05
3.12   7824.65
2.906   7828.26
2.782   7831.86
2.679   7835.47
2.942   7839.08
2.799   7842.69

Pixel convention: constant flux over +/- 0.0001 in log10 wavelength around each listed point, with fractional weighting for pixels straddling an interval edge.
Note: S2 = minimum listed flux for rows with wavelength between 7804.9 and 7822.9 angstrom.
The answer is 2.526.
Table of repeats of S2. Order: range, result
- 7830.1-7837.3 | 2.679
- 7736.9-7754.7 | 2.537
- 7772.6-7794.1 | 2.686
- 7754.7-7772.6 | 2.668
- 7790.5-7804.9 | 2.557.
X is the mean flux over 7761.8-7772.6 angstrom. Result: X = 2.74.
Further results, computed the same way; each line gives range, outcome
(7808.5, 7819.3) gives 2.84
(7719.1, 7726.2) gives 2.8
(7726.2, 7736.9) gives 2.66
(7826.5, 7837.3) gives 2.79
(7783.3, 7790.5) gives 2.88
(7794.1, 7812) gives 2.73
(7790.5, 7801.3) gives 2.79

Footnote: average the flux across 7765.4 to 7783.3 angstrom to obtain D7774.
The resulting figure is 2.79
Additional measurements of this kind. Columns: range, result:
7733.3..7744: 2.71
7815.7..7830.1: 2.88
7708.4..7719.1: 2.72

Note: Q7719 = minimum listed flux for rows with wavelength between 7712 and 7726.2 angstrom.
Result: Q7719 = 2.49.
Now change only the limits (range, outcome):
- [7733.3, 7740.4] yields 2.664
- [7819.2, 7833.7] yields 2.555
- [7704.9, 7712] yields 2.933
